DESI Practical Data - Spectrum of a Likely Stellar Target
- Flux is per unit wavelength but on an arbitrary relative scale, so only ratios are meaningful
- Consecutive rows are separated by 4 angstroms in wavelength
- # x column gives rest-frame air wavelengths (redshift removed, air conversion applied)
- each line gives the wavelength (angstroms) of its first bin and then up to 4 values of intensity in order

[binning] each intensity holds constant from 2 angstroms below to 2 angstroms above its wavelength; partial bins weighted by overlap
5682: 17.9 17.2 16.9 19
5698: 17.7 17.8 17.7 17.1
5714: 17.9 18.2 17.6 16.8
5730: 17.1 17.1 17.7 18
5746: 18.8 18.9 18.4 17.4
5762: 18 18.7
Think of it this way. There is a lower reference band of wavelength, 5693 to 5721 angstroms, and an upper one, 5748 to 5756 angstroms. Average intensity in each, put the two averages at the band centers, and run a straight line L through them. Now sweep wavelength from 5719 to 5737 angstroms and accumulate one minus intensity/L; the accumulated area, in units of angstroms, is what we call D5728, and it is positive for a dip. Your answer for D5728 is 1.0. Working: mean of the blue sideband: 17.9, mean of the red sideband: 18.6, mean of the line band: 17.2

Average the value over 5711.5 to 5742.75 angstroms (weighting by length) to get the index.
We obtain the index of 17.5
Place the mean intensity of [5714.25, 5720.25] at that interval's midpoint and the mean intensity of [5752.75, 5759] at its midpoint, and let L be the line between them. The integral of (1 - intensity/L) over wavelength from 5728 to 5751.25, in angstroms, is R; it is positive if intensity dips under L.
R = 0.11 angstroms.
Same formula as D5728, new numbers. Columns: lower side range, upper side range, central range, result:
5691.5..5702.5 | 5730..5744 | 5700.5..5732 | 0.6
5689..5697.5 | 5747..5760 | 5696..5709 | 0.3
